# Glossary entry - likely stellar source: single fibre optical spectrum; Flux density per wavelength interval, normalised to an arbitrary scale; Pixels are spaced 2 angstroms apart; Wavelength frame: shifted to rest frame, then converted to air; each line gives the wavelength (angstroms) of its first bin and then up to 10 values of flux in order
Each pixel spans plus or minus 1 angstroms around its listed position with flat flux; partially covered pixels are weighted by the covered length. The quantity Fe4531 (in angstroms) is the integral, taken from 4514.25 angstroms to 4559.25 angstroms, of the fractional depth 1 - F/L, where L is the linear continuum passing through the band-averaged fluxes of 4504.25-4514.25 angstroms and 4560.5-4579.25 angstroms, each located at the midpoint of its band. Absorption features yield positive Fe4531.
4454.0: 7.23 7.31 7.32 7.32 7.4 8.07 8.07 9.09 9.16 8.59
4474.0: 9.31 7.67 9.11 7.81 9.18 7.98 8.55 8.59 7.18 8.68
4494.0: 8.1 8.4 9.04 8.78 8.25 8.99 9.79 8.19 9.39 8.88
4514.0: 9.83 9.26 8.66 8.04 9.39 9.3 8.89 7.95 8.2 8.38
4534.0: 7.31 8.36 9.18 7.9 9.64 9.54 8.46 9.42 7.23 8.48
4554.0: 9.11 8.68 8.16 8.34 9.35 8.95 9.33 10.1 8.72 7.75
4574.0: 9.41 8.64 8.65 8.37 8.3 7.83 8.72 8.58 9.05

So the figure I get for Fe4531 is 2.1 angstroms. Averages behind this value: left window 9.15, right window 8.96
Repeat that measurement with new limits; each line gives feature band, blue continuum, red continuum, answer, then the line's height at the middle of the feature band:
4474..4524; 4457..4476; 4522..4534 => -1.8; 8.38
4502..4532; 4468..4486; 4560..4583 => -0.5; 8.72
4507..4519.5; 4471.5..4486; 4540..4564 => -0.5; 8.62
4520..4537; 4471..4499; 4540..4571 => 0.5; 8.71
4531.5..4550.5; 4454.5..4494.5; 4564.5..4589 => -0.1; 8.53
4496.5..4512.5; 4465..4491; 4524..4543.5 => -0.8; 8.49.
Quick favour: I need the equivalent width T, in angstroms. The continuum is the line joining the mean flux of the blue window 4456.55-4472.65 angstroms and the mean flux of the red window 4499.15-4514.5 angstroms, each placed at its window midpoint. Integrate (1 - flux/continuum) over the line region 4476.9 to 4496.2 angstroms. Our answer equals 0.46 angstroms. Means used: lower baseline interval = 8.09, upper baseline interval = 8.99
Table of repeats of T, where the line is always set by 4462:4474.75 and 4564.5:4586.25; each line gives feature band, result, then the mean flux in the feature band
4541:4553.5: -0.18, 8.81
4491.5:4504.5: 0.07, 8.59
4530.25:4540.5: 0.51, 8.24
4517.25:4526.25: -0.21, 8.86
